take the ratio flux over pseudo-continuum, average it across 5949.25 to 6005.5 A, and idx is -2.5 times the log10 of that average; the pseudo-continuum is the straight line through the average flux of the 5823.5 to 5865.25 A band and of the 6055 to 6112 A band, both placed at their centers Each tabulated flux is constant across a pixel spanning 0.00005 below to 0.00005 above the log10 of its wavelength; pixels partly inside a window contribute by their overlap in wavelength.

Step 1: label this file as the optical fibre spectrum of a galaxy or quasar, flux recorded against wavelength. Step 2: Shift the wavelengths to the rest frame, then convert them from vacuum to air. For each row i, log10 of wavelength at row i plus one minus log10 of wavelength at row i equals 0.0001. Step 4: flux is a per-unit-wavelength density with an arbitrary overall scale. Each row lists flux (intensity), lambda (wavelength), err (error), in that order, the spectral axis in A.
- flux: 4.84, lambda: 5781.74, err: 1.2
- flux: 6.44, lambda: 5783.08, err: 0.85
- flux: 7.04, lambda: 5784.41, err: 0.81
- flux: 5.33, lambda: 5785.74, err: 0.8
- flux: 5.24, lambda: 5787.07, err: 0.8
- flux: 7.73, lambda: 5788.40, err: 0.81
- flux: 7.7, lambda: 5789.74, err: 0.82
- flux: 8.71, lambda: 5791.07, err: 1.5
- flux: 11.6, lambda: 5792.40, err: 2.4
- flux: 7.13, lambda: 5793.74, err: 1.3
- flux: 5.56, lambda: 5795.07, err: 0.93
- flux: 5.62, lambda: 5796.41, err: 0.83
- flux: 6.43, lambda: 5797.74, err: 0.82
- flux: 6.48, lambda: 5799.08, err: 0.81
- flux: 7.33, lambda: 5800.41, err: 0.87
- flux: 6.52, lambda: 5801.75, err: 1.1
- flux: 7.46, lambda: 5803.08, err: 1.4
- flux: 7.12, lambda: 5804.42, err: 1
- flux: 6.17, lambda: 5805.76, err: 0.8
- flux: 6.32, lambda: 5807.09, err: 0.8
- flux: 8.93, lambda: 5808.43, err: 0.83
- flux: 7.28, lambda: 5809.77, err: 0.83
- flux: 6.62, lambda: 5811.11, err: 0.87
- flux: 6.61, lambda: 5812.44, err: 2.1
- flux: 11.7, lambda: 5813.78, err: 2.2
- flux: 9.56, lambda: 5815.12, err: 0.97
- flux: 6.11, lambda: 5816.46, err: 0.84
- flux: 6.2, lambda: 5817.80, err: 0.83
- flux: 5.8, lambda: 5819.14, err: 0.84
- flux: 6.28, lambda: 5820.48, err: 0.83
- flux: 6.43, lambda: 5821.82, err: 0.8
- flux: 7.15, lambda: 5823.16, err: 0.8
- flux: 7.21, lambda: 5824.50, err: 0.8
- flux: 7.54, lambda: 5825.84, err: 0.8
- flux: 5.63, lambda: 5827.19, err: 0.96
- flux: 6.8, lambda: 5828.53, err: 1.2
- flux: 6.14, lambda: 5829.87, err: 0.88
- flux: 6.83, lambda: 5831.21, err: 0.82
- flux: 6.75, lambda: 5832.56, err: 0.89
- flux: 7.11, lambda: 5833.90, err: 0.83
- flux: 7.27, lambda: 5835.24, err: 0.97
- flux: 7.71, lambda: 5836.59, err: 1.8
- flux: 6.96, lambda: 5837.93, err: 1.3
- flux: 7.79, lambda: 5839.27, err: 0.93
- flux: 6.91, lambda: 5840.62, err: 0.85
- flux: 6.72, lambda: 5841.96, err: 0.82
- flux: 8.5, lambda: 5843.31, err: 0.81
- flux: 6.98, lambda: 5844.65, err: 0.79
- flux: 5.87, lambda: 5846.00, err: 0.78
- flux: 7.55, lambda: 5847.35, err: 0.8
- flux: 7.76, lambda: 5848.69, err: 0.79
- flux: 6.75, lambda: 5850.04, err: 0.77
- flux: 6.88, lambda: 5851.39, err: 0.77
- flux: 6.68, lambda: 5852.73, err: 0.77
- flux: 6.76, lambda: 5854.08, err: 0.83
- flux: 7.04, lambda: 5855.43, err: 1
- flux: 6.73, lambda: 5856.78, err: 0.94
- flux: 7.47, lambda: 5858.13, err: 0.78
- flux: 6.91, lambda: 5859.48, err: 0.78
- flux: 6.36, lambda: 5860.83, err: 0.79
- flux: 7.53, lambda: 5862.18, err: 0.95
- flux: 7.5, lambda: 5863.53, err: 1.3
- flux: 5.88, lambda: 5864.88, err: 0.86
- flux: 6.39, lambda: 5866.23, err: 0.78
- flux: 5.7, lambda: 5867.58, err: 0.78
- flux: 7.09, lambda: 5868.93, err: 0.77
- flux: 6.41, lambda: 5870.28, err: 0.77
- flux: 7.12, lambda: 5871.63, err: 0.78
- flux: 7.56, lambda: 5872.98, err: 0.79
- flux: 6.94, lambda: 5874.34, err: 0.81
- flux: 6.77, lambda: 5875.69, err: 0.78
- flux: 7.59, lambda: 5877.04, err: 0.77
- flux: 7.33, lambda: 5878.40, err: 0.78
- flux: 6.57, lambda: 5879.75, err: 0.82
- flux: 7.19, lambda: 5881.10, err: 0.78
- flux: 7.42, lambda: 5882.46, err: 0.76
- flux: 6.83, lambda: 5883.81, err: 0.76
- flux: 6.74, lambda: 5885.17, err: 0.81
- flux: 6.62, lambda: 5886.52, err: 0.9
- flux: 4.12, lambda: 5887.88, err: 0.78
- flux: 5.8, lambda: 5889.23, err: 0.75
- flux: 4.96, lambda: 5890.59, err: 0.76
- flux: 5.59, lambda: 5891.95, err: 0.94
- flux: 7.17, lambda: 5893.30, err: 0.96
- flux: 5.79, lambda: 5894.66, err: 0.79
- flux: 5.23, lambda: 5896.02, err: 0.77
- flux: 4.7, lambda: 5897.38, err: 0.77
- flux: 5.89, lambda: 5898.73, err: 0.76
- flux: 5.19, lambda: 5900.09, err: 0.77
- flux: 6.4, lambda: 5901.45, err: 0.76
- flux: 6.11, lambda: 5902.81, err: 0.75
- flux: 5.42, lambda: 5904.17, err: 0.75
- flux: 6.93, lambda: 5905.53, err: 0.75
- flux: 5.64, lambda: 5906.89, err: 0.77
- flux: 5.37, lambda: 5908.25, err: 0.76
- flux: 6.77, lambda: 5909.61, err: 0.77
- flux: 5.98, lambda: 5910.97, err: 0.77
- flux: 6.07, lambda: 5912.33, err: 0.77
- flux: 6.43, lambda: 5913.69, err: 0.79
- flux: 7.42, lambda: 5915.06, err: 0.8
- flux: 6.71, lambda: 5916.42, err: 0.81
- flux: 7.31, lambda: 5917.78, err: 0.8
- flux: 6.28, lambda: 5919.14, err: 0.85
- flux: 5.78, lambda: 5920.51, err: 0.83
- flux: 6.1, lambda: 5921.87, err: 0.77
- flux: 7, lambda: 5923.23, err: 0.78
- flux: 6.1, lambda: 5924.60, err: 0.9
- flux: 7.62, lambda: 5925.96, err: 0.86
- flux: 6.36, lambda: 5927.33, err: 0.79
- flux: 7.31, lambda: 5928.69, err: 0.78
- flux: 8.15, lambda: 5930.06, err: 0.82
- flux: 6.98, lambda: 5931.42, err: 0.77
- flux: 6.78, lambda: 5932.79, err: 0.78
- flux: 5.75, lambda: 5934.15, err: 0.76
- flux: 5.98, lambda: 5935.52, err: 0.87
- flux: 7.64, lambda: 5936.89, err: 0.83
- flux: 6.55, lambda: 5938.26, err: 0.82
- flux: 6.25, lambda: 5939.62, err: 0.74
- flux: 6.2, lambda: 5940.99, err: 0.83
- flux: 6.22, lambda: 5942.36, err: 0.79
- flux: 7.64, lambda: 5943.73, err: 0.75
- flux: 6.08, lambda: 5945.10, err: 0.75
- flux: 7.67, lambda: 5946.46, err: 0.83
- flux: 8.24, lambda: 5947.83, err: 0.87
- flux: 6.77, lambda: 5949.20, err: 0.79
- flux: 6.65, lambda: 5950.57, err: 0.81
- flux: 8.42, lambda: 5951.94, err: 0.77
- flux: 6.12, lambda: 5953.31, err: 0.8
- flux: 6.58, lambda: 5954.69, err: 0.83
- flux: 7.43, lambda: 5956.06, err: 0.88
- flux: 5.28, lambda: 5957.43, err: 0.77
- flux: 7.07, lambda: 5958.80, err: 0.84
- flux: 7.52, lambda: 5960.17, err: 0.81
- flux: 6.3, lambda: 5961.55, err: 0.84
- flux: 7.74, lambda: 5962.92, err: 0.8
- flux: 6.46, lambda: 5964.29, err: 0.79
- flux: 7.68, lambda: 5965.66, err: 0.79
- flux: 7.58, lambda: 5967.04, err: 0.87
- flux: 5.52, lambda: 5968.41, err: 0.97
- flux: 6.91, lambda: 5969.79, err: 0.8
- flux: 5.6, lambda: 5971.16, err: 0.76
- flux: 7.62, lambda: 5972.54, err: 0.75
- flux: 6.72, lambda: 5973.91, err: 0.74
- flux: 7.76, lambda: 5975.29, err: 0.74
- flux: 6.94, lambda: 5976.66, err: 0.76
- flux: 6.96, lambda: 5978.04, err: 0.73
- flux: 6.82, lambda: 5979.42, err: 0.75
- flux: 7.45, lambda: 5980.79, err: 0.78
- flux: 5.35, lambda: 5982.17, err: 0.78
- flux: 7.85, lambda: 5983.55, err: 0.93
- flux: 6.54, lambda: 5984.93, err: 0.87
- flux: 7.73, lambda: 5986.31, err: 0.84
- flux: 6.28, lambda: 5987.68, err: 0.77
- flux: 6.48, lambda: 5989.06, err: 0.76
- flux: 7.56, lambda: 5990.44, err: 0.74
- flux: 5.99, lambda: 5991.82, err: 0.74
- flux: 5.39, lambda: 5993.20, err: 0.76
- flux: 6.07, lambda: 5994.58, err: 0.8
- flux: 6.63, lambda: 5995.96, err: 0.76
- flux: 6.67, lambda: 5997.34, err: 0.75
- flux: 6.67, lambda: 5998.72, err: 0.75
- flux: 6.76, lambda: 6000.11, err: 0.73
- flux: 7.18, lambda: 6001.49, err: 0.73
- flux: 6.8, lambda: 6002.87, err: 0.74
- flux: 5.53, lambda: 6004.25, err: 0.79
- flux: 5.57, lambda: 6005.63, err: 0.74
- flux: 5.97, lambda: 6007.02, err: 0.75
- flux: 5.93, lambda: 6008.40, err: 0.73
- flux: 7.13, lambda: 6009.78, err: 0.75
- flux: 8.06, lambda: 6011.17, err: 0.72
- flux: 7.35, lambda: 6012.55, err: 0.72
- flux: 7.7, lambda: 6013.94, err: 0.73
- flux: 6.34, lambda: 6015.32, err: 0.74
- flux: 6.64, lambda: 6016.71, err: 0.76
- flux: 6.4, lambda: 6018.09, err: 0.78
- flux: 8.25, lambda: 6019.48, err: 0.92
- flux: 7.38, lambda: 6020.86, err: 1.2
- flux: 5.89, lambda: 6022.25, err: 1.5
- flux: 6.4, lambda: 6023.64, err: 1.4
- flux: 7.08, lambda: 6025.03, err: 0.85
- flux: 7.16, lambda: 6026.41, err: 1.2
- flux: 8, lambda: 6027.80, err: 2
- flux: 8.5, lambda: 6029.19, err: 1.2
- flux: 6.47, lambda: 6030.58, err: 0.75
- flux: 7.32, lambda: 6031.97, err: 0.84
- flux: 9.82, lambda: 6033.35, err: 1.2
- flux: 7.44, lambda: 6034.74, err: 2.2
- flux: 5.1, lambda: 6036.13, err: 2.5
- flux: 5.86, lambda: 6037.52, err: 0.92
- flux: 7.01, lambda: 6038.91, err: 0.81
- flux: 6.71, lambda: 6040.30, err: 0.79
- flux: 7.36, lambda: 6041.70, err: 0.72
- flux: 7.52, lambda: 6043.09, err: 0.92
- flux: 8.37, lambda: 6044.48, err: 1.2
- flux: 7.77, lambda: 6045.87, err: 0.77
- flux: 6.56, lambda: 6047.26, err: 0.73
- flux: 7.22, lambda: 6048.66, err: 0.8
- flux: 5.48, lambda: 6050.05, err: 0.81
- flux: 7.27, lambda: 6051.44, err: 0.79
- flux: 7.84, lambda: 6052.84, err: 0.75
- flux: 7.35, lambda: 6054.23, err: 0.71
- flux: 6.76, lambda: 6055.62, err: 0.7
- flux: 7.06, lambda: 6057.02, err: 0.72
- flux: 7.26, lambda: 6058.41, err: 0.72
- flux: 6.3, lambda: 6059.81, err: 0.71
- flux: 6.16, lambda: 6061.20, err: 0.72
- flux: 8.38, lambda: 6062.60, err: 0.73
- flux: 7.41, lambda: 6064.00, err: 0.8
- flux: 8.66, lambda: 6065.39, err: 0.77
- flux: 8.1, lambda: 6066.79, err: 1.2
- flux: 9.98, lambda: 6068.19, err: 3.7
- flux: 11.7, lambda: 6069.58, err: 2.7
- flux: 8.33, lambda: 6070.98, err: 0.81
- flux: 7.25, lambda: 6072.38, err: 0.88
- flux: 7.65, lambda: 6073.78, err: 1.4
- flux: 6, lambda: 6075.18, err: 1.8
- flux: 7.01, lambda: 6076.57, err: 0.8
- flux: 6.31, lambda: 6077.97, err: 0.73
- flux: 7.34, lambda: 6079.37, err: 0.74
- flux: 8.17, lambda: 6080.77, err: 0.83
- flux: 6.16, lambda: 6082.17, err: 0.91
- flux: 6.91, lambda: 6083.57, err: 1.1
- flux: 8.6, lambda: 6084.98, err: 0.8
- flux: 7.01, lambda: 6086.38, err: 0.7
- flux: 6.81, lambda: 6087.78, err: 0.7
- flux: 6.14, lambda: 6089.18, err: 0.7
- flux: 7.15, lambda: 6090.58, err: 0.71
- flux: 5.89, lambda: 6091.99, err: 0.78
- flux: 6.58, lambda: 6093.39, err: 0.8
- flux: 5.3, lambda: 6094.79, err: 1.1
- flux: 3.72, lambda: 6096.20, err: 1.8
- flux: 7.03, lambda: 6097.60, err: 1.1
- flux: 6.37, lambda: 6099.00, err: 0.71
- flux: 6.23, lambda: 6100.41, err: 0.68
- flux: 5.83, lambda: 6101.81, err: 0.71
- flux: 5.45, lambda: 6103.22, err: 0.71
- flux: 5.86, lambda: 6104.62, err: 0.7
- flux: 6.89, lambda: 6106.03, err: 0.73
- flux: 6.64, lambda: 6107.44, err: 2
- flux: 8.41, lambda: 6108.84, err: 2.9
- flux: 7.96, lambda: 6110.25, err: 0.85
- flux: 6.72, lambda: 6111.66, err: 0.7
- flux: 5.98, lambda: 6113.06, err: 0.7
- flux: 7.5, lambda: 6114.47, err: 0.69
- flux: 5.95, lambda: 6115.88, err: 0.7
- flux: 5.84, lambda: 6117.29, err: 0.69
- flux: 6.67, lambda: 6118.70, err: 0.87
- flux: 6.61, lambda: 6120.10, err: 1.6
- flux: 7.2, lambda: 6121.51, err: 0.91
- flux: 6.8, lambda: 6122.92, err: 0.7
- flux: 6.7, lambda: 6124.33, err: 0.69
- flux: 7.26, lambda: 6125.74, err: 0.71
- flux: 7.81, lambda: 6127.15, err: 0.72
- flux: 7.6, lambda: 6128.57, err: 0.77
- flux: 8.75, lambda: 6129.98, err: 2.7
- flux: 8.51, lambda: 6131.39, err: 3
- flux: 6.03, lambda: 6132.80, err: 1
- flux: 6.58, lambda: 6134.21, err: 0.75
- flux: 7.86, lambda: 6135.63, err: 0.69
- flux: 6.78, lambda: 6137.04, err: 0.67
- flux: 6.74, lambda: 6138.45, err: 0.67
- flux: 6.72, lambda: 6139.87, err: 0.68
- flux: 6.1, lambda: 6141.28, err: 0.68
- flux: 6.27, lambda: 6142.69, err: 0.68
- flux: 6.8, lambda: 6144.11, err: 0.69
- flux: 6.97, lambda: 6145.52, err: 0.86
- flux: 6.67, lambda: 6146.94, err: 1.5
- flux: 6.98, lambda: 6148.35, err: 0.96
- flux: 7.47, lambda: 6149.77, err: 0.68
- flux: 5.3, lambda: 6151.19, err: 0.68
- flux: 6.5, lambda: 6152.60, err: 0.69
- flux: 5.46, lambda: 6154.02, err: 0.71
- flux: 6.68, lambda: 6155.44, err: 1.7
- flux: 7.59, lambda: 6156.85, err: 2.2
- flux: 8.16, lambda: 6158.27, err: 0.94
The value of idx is 0.04 mag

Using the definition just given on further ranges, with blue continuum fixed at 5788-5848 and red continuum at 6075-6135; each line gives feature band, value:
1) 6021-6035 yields -0.08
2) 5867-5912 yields 0.13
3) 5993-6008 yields 0.10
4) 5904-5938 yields 0.07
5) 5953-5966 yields 0.02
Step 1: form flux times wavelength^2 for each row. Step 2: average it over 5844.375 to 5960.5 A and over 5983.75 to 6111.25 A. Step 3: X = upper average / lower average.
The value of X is 1.11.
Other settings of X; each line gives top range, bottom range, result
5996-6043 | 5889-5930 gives 1.16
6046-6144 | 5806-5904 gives 1.12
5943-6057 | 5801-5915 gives 1.08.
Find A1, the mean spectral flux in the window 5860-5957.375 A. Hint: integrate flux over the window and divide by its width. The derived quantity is 6.54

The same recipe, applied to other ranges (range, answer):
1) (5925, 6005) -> 6.8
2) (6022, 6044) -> 7.14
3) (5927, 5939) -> 6.85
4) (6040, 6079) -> 7.5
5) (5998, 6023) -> 6.75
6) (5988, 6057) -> 6.91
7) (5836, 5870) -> 6.97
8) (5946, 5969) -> 7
